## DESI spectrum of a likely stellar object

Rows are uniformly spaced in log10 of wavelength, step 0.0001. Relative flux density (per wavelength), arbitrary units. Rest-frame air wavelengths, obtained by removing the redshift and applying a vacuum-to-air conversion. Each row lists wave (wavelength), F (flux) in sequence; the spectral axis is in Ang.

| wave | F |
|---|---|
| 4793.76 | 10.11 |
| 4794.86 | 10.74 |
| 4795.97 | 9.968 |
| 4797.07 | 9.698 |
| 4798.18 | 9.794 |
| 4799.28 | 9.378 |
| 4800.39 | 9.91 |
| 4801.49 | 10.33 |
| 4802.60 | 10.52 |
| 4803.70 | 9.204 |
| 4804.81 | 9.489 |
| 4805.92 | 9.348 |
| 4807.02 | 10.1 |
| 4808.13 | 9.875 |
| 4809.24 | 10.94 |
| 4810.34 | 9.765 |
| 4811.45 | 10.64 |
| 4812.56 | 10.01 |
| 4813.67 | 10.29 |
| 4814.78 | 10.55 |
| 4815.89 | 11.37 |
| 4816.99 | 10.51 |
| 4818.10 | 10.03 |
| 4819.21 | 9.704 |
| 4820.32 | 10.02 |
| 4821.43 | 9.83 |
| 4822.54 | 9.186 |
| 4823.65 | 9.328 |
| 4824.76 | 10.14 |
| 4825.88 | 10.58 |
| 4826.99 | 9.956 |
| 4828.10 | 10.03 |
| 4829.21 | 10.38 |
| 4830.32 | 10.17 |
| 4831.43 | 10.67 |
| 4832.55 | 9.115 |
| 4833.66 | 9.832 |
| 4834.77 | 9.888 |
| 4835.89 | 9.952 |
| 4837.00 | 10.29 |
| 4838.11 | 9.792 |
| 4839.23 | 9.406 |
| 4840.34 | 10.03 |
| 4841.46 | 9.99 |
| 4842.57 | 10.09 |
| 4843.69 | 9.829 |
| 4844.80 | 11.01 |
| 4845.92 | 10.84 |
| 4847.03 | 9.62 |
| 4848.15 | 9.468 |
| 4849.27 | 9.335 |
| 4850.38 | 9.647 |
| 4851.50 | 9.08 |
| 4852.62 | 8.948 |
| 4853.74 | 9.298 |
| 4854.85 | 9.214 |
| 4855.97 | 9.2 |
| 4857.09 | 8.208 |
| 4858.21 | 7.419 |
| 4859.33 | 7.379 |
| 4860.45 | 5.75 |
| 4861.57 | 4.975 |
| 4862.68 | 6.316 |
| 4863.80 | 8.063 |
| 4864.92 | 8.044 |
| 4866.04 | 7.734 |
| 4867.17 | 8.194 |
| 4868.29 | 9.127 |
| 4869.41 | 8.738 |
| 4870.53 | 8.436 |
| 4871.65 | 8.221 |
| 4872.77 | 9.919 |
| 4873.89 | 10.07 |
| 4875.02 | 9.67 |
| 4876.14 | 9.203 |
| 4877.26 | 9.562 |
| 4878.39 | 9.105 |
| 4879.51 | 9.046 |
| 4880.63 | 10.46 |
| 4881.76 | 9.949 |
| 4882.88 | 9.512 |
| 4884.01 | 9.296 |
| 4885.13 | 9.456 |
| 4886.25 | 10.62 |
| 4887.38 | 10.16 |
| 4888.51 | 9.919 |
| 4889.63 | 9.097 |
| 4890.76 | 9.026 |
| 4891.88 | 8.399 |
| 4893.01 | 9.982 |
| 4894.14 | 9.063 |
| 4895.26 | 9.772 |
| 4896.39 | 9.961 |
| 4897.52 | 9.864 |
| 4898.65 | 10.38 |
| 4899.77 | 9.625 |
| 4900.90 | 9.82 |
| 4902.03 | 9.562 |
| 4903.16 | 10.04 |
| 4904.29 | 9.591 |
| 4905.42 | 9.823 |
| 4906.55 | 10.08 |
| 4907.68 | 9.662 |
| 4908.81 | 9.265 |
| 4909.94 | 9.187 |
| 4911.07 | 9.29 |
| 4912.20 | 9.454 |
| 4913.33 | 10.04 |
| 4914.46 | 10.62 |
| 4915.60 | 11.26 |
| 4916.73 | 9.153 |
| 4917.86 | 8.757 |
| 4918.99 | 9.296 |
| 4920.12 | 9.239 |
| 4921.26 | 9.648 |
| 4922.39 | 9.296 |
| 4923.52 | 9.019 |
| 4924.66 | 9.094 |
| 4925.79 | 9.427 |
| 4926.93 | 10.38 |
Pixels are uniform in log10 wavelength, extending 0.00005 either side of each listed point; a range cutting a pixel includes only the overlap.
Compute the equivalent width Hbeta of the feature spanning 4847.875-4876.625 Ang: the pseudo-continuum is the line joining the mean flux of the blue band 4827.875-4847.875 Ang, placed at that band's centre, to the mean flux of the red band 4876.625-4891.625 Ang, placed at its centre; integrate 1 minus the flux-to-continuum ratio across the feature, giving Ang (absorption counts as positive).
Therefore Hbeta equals 4.0 Ang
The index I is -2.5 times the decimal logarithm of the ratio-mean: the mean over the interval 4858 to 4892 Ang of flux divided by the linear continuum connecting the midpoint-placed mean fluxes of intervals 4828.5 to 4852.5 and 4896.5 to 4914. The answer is 0.123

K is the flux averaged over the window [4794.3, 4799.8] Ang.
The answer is 9.92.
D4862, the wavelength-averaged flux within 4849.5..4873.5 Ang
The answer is 8.22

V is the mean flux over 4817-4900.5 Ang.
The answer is 9.35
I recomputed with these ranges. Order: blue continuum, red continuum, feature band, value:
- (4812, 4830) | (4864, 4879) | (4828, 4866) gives 0.05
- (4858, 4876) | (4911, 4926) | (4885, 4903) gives -0.10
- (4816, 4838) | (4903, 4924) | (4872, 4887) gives 0.01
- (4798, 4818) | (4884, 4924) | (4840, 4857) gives 0.03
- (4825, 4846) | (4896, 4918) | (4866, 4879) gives 0.10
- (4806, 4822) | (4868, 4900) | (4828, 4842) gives 0.01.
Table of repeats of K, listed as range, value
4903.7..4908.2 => 9.79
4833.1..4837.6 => 10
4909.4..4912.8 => 9.33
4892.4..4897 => 9.67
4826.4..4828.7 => 10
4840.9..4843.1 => 10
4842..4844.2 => 9.96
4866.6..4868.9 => 8.63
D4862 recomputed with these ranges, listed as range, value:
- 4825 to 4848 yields 10.1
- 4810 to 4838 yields 10.1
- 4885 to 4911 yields 9.66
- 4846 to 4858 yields 9.21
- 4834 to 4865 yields 8.99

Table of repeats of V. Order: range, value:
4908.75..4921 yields 9.61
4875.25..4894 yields 9.54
